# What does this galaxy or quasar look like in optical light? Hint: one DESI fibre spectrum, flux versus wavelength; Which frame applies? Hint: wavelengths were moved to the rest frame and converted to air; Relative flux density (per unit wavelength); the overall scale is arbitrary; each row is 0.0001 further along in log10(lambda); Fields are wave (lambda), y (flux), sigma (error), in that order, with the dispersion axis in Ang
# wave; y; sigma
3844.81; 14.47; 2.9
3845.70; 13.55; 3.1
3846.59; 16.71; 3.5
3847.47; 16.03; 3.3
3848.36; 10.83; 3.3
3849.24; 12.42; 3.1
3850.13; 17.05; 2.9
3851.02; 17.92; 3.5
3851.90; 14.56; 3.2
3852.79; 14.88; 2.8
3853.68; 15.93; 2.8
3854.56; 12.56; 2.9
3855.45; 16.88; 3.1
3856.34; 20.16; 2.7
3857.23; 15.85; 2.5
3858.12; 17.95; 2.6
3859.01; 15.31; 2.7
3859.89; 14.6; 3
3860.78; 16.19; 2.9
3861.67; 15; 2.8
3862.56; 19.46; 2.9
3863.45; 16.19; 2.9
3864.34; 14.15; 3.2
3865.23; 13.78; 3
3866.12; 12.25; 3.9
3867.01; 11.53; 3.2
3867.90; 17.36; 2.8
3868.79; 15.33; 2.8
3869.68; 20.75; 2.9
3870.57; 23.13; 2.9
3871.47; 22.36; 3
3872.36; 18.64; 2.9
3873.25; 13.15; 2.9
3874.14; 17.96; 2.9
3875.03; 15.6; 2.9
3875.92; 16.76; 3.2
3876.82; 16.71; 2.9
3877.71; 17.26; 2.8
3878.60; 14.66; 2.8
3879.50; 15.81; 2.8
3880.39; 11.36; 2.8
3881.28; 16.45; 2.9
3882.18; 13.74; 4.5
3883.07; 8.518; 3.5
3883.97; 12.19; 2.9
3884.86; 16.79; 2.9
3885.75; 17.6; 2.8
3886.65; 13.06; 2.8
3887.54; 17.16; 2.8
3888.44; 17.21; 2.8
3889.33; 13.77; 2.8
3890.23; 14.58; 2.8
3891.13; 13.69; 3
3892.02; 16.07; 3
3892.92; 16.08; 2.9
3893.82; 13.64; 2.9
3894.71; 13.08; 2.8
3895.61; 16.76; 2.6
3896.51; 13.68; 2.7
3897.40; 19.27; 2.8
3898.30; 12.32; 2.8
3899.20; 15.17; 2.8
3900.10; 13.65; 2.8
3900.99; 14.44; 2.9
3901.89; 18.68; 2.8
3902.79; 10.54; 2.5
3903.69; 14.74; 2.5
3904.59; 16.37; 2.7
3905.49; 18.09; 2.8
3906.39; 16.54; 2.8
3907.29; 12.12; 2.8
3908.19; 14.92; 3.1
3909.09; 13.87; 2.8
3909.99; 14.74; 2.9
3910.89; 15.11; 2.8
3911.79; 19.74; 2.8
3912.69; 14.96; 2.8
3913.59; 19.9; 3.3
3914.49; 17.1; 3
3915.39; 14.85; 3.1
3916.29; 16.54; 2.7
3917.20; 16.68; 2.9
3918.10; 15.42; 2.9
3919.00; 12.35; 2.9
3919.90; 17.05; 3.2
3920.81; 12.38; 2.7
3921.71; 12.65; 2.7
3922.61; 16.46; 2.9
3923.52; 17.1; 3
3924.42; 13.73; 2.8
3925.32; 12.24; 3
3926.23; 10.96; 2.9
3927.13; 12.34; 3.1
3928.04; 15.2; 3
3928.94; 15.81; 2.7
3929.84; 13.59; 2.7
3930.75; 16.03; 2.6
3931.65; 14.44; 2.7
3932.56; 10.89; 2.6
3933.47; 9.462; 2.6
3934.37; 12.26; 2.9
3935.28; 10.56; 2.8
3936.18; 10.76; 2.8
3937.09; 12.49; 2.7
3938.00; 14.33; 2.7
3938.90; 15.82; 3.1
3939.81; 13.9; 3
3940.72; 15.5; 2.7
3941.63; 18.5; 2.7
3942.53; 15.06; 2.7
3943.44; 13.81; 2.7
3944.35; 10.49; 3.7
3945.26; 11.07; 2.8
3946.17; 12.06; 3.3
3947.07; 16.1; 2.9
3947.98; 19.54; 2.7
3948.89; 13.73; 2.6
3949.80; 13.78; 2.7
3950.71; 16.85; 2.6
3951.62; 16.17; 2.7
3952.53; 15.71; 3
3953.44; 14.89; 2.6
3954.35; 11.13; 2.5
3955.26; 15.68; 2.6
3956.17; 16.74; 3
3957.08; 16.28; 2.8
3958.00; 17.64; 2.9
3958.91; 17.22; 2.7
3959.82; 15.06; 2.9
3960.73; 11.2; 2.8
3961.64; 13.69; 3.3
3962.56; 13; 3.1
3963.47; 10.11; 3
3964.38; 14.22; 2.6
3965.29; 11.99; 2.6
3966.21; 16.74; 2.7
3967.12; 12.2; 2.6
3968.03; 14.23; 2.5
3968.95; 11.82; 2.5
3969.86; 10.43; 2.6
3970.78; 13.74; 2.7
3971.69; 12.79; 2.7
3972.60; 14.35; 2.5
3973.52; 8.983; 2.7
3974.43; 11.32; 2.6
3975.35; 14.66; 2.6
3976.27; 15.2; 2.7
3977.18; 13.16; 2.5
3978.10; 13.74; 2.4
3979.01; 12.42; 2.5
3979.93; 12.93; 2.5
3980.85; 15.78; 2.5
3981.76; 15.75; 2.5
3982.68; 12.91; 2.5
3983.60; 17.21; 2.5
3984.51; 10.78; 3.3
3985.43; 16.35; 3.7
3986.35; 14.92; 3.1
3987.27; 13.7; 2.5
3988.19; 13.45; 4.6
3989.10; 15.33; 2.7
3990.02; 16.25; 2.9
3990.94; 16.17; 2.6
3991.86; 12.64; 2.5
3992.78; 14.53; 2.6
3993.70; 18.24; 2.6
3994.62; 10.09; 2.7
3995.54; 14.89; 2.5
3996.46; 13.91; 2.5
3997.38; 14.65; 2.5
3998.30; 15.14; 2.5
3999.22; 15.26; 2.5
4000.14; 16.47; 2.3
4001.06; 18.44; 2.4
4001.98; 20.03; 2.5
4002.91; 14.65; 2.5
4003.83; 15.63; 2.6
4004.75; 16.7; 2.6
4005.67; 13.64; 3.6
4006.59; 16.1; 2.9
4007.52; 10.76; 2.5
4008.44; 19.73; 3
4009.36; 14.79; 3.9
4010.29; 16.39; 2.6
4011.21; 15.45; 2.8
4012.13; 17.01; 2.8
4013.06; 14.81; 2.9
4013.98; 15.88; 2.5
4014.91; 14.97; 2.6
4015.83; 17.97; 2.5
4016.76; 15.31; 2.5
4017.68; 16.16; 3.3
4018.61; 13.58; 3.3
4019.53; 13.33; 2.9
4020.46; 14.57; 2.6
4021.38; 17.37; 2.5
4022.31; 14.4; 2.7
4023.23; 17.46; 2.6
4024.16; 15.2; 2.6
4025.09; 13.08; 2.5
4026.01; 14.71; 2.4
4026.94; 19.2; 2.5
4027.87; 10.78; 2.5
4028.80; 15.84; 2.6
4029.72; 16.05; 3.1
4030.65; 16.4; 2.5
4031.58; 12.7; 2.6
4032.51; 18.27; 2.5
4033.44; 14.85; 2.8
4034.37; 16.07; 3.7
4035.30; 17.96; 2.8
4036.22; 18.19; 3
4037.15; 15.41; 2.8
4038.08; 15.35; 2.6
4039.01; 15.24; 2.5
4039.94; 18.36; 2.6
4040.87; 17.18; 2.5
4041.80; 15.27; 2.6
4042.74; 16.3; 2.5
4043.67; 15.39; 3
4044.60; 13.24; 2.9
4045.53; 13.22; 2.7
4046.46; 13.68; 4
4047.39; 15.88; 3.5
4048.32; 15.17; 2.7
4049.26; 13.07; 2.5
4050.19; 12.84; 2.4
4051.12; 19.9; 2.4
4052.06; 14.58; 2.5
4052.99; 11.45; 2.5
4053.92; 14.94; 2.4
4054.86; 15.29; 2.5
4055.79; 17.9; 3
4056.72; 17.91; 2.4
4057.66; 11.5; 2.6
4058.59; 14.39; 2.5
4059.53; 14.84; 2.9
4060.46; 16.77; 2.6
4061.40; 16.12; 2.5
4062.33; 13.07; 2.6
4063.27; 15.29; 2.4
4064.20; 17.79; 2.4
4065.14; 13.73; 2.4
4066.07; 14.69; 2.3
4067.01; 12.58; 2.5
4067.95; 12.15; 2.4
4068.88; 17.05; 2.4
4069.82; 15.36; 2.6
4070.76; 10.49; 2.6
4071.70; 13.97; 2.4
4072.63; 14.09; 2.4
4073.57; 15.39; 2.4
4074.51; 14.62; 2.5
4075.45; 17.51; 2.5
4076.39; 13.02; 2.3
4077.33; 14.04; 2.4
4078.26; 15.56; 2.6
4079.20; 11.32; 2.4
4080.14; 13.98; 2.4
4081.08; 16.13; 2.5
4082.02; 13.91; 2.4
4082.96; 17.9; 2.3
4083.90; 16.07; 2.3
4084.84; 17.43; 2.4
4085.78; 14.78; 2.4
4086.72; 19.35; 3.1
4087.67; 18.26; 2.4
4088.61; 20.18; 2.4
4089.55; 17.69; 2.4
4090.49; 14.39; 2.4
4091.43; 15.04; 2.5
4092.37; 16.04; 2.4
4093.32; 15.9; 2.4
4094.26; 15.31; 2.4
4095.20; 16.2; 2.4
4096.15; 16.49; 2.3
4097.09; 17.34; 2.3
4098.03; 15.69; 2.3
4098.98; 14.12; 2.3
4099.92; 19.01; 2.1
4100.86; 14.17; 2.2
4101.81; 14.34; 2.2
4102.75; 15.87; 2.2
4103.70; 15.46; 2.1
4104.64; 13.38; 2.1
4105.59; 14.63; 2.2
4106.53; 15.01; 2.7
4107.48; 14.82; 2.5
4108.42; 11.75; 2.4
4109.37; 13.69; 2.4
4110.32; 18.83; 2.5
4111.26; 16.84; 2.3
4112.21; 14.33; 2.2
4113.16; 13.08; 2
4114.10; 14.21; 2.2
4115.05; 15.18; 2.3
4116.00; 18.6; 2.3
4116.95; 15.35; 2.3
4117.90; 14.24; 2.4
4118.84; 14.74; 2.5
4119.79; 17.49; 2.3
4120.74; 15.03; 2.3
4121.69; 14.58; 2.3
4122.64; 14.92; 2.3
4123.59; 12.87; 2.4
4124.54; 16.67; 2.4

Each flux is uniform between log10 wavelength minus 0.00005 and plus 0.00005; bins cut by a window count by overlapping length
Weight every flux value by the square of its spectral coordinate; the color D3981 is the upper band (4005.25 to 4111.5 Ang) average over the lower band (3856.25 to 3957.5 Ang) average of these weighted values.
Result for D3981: 1.10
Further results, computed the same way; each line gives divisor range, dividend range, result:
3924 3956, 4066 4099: 1.19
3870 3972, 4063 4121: 1.13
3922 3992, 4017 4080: 1.13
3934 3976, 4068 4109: 1.18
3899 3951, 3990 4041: 1.12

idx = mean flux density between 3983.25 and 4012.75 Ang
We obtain 15.3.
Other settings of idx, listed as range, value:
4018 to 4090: 15.3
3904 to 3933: 15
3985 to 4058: 15.4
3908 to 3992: 14.2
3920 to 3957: 14.1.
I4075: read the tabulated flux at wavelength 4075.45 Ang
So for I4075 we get 17.51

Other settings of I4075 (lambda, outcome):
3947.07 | 16.1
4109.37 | 13.69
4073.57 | 15.39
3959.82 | 15.06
